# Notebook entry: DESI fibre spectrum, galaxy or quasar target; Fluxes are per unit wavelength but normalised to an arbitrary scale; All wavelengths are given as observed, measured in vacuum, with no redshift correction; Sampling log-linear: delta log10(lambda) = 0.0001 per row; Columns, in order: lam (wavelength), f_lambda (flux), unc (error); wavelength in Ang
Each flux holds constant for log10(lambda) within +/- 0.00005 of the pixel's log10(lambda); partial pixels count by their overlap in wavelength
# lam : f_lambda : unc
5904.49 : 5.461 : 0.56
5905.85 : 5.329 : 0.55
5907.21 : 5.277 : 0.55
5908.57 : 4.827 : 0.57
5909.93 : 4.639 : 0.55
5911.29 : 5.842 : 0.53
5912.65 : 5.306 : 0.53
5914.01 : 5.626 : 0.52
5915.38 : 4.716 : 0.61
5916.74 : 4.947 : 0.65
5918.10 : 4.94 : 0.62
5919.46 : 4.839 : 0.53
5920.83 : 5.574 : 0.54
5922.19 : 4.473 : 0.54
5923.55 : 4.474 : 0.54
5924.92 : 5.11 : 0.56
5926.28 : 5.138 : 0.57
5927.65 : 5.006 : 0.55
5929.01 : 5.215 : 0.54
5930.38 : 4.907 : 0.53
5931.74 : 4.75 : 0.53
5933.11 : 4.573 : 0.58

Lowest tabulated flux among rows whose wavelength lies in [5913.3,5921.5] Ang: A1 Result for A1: 4.716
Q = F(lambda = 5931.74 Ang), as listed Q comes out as 4.75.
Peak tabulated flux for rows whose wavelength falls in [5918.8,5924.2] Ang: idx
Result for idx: 5.574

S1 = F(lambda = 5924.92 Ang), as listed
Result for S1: 5.11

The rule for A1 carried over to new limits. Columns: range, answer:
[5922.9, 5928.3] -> 4.474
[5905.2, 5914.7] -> 4.639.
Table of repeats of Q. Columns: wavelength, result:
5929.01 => 5.215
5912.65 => 5.306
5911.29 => 5.842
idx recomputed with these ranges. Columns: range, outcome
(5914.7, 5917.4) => 4.947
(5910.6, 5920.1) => 5.842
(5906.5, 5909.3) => 5.277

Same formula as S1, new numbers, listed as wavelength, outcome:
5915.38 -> 4.716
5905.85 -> 5.329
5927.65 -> 5.006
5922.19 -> 4.473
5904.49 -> 5.461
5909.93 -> 4.639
